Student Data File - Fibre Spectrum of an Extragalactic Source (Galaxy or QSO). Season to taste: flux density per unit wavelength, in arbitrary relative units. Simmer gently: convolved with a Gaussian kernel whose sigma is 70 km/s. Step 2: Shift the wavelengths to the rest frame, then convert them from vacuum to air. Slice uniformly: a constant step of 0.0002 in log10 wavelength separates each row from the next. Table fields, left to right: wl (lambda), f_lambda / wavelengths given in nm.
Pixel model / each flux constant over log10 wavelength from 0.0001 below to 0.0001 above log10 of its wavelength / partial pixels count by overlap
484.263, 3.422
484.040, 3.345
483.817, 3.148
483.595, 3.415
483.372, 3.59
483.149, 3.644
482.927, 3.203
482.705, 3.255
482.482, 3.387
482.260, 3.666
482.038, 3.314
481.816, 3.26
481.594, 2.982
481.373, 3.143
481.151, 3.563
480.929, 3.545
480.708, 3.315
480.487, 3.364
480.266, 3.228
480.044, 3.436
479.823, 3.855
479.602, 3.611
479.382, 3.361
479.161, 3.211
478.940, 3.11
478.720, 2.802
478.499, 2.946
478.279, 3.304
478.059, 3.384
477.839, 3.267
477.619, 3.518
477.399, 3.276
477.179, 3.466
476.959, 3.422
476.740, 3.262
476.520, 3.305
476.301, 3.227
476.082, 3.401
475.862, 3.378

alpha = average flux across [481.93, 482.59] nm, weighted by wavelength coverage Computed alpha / 3.46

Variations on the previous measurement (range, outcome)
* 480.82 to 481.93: 3.3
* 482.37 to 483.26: 3.37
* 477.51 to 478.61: 3.28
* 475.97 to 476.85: 3.3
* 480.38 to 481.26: 3.45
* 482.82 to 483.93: 3.4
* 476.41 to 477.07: 3.33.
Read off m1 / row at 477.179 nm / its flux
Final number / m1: 3.466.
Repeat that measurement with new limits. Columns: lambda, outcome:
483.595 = 3.415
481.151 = 3.563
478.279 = 3.304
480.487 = 3.364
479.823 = 3.855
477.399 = 3.276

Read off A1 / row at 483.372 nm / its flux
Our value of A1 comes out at 3.59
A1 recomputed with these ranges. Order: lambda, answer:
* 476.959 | 3.422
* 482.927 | 3.203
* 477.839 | 3.267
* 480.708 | 3.315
